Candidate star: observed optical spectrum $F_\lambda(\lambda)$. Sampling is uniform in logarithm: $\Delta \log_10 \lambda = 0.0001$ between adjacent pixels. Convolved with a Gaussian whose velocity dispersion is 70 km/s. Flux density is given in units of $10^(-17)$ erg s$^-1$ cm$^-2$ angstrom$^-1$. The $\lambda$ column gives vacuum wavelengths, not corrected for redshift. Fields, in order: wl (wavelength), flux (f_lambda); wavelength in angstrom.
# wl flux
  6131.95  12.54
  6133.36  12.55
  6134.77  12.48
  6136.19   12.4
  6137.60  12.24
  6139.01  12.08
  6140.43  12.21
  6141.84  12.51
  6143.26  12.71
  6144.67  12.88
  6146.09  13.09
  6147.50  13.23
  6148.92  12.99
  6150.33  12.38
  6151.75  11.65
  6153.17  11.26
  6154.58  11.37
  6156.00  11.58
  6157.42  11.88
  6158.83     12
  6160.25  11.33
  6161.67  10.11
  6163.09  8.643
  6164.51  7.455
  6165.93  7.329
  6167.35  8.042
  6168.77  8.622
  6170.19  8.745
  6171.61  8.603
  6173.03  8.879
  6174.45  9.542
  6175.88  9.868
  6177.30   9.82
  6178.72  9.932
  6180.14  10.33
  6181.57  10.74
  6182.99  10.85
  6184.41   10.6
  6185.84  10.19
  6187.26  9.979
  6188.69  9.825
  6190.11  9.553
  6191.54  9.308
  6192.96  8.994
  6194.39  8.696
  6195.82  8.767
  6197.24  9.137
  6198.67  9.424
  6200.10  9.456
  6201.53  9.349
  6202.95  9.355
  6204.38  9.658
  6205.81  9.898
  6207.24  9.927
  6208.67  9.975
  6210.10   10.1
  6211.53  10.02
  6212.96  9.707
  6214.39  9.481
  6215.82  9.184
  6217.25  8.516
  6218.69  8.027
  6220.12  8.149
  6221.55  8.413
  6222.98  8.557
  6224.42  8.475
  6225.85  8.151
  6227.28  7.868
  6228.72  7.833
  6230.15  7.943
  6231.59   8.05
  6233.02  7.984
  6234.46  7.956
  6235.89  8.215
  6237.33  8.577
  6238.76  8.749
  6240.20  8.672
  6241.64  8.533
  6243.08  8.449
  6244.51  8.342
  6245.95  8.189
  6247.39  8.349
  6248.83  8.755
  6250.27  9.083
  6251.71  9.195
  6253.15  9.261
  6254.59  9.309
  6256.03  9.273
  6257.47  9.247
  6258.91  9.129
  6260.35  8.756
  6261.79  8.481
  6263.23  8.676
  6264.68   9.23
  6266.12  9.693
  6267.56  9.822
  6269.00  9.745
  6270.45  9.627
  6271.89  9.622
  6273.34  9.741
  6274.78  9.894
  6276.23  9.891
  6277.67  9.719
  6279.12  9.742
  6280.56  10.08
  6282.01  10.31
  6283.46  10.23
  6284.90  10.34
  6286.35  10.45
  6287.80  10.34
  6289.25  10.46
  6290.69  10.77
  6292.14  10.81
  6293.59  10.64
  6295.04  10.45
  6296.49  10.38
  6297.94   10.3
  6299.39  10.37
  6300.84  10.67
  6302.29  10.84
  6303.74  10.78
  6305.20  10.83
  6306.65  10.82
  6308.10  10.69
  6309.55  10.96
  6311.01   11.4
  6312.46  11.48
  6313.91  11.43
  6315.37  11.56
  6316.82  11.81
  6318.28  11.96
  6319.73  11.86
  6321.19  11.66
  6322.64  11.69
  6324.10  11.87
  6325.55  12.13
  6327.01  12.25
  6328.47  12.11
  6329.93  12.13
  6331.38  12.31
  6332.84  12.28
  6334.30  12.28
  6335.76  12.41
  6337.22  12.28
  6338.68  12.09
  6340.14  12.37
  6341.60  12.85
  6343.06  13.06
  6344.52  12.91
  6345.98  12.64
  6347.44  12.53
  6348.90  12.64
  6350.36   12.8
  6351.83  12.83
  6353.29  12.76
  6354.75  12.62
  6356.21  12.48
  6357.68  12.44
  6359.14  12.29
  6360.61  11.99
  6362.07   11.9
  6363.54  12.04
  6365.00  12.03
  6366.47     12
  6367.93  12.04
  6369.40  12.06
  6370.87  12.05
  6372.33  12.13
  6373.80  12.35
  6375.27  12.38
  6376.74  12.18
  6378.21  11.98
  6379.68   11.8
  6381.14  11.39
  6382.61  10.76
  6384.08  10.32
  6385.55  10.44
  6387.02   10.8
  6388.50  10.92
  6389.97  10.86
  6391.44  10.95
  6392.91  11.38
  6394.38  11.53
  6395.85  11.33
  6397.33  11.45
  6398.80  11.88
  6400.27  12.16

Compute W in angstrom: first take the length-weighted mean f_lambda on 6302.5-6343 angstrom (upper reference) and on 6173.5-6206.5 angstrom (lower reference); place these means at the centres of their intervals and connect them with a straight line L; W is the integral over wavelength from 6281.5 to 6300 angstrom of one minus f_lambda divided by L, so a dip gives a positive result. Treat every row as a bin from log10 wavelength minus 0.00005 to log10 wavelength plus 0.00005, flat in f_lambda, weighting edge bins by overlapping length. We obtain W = 1.37 angstrom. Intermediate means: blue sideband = 9.7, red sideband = 11.8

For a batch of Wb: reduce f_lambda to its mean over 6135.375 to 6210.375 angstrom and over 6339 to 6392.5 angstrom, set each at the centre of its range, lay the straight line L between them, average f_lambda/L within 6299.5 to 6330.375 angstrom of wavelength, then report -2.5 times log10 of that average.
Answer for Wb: 0.01 mag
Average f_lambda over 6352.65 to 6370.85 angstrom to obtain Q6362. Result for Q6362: 12.2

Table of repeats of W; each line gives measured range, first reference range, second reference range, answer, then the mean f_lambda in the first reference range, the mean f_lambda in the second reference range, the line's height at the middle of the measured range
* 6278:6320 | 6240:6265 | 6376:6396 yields -4.8 angstrom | 8.82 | 11.2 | 9.65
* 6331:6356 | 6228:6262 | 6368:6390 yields -4.2 angstrom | 8.6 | 11.5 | 10.8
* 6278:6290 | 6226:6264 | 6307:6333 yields 0.0 angstrom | 8.57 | 11.7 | 10.2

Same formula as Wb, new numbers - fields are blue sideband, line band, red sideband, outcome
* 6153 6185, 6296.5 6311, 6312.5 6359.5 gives 0.11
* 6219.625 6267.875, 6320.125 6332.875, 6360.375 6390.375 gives -0.15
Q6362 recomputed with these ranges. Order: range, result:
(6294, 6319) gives 11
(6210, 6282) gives 8.93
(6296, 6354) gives 11.8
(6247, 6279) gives 9.31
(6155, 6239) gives 9.27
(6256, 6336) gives 10.7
